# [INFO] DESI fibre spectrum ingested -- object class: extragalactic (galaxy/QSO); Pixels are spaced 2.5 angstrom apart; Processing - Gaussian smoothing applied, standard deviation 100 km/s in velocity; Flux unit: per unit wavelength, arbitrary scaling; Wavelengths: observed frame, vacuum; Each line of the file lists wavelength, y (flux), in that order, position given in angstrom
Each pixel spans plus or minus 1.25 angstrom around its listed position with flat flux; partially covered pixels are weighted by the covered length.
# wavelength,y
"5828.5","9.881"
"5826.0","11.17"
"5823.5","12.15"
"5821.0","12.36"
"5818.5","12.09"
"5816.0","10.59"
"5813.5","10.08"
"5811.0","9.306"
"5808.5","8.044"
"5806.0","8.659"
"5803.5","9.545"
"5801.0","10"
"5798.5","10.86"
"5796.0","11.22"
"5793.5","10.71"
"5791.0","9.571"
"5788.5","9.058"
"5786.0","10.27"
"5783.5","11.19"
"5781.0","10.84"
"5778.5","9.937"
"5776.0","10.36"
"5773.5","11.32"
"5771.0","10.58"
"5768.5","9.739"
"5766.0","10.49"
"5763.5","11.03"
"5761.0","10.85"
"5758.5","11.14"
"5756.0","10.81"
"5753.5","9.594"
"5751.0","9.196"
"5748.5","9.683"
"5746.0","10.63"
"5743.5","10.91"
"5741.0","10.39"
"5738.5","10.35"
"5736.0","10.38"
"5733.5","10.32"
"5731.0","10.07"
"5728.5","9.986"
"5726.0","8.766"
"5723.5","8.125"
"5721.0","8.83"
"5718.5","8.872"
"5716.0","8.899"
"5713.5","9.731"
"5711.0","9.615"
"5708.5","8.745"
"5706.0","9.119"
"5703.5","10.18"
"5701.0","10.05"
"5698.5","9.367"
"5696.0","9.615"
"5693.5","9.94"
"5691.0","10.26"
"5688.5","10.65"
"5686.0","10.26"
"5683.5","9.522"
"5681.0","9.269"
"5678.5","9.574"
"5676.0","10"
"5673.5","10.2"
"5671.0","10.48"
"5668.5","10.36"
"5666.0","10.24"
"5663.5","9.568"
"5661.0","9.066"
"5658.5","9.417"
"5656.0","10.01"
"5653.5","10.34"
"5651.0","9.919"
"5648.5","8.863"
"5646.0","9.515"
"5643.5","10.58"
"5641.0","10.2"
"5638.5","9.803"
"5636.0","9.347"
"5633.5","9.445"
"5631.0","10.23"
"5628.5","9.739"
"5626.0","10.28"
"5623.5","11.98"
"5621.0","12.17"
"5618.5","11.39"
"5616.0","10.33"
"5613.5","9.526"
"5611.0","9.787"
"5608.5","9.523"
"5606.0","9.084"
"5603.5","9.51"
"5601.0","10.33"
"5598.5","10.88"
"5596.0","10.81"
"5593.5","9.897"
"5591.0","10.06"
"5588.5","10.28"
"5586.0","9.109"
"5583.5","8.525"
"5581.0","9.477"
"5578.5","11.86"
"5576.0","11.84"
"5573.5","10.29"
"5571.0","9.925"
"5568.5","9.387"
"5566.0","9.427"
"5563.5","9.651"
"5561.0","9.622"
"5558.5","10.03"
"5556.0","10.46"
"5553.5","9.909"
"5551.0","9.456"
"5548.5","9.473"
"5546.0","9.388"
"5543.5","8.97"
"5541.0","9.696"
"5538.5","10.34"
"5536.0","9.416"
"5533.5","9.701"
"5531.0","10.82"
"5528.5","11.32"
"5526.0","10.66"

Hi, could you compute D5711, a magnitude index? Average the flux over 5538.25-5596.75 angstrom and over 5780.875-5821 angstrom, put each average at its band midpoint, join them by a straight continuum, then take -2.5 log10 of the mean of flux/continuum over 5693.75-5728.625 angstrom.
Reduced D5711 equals 0.09 mag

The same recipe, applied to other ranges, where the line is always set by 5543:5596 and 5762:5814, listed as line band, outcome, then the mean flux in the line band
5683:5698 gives 0.00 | 10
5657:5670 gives 0.03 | 9.75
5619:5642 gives -0.05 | 10.4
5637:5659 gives 0.01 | 9.86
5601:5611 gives 0.04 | 9.54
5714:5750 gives 0.04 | 9.73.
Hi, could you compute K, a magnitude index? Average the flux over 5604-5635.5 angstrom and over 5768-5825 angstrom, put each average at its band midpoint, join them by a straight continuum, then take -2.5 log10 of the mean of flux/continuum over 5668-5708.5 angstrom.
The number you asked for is 0.045 mag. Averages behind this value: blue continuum 10.2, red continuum 10.4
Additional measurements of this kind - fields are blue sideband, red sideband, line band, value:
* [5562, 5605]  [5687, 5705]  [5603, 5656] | -0.005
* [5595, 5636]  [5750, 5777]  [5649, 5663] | 0.070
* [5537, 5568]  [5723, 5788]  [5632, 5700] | 0.019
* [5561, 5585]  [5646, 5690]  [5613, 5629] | -0.099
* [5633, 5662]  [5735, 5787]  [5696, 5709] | 0.059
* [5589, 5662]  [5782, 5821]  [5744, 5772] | -0.023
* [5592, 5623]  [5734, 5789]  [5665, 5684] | 0.041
